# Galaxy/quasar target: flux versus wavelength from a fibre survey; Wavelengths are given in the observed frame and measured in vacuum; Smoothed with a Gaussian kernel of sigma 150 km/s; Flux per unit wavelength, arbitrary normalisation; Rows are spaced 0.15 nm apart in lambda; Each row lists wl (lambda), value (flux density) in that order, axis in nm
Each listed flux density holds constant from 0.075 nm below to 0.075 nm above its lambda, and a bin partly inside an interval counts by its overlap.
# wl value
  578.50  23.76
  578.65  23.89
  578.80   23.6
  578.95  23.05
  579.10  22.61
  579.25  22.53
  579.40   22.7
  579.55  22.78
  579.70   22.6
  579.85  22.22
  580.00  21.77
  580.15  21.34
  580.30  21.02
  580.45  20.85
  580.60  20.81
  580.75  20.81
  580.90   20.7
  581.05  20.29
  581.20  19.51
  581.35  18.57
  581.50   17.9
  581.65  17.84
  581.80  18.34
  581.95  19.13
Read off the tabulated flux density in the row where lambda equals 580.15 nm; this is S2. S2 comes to 21.34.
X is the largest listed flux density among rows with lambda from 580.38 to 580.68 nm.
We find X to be 20.85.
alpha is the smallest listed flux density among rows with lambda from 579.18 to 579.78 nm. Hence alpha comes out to 22.53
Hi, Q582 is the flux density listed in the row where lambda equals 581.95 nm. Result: 19.13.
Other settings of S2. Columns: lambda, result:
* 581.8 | 18.34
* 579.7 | 22.6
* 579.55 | 22.78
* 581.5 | 17.9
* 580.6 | 20.81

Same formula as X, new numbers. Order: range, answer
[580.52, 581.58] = 20.81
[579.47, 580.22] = 22.78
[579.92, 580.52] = 21.77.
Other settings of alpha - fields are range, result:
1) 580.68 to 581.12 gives 20.29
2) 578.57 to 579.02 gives 23.05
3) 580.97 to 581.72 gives 17.84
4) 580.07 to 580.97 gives 20.7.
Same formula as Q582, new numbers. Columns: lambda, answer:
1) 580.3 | 21.02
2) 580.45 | 20.85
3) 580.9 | 20.7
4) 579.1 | 22.61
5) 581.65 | 17.84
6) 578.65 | 23.89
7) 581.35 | 18.57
